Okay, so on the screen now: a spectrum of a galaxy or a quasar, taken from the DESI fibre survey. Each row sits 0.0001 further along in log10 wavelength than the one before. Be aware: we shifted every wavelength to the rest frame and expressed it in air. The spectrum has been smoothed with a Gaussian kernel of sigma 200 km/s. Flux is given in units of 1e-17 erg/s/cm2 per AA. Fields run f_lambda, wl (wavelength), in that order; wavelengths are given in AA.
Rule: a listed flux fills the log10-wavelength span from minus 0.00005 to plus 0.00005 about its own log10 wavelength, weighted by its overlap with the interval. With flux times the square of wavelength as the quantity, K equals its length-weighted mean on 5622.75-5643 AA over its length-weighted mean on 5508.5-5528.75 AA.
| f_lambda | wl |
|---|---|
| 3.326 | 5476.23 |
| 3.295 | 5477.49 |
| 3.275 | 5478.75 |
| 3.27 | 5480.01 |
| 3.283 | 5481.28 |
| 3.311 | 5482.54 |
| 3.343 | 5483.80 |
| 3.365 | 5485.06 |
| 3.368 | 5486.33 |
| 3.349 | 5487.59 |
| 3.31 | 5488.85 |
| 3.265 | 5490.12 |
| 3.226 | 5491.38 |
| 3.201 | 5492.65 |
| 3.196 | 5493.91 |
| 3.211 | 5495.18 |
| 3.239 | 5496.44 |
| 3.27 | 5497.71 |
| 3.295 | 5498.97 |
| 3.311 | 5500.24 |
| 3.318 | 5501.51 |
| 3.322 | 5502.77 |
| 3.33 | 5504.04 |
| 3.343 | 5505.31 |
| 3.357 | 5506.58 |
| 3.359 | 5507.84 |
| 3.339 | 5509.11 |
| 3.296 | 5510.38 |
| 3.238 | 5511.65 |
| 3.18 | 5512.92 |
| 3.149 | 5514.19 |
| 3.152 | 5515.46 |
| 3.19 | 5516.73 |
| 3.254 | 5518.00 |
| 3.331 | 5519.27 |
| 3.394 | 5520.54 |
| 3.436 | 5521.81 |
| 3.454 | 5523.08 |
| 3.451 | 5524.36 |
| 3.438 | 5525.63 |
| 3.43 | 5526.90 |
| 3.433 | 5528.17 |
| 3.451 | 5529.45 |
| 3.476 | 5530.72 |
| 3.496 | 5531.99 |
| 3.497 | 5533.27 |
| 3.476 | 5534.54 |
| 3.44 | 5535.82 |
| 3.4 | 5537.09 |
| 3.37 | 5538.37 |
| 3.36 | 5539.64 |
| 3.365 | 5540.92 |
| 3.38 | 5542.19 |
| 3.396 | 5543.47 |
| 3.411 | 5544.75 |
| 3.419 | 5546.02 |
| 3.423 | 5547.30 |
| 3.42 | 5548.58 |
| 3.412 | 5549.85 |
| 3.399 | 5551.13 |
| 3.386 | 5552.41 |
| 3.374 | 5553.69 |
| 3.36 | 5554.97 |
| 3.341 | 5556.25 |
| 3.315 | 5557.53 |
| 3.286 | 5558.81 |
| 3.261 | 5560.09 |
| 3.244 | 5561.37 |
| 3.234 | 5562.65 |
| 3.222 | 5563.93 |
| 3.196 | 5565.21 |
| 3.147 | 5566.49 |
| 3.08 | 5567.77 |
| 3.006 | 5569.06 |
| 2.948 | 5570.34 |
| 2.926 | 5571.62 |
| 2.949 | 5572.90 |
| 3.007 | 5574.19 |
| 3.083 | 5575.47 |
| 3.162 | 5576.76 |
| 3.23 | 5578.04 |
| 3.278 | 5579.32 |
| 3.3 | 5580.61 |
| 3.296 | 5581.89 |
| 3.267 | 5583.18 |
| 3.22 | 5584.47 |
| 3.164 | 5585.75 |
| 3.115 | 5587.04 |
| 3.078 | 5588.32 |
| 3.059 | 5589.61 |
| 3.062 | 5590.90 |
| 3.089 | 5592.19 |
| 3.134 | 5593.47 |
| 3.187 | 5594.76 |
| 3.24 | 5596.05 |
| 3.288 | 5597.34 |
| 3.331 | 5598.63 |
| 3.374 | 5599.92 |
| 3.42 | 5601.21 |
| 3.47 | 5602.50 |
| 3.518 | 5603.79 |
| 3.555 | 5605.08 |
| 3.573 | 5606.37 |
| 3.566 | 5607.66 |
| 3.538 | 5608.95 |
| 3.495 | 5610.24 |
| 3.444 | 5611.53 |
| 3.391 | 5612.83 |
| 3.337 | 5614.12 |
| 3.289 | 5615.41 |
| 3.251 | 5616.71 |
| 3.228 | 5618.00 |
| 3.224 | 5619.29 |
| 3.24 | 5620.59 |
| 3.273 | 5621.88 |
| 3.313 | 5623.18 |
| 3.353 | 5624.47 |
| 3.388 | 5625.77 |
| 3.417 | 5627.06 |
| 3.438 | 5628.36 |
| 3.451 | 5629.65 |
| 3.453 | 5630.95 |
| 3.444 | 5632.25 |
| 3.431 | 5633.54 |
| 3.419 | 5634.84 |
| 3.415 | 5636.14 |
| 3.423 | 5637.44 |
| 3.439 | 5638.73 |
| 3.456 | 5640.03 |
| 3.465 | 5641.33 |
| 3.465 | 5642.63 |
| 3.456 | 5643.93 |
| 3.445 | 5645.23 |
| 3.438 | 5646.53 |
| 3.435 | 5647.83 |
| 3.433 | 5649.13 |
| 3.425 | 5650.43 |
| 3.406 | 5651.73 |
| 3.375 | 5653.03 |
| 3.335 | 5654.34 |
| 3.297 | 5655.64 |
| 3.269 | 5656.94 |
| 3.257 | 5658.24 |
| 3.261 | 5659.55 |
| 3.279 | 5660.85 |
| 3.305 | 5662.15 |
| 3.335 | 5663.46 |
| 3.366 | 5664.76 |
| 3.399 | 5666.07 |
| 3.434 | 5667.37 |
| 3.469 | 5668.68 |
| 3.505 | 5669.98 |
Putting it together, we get 1.1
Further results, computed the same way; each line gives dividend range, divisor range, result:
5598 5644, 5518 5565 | 1.04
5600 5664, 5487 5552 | 1.06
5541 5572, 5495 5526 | 1.01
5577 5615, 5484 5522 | 1.04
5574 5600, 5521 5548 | 0.95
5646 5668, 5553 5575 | 1.09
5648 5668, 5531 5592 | 1.06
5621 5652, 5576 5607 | 1.06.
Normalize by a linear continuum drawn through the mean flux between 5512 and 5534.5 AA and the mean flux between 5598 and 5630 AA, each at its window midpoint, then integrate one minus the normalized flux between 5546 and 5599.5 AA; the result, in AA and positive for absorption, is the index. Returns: 2.7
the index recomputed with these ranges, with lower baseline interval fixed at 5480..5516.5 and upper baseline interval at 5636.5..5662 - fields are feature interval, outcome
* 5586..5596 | 0.7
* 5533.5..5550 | -0.5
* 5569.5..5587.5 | 1.1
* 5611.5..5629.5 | 0.2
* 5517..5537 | -0.8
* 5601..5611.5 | -0.5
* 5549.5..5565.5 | 0.1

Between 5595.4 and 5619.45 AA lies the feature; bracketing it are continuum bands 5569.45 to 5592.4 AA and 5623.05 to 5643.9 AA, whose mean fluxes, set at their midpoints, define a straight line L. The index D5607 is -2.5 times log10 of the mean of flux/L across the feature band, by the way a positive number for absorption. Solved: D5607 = -0.04 mag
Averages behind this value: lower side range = 3.12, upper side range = 3.43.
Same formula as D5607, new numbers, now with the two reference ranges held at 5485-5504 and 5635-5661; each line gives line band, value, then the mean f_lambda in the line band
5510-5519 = 0.03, 3.21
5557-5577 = 0.07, 3.13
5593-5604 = 0.01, 3.32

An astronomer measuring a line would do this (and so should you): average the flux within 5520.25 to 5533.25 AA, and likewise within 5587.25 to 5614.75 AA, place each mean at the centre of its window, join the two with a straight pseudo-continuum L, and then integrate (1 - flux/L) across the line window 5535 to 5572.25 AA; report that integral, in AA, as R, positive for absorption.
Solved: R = 1.2 AA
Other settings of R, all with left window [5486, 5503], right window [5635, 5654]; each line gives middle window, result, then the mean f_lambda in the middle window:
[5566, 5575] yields 0.9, 3.01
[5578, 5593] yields 0.9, 3.18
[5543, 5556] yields -0.3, 3.4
